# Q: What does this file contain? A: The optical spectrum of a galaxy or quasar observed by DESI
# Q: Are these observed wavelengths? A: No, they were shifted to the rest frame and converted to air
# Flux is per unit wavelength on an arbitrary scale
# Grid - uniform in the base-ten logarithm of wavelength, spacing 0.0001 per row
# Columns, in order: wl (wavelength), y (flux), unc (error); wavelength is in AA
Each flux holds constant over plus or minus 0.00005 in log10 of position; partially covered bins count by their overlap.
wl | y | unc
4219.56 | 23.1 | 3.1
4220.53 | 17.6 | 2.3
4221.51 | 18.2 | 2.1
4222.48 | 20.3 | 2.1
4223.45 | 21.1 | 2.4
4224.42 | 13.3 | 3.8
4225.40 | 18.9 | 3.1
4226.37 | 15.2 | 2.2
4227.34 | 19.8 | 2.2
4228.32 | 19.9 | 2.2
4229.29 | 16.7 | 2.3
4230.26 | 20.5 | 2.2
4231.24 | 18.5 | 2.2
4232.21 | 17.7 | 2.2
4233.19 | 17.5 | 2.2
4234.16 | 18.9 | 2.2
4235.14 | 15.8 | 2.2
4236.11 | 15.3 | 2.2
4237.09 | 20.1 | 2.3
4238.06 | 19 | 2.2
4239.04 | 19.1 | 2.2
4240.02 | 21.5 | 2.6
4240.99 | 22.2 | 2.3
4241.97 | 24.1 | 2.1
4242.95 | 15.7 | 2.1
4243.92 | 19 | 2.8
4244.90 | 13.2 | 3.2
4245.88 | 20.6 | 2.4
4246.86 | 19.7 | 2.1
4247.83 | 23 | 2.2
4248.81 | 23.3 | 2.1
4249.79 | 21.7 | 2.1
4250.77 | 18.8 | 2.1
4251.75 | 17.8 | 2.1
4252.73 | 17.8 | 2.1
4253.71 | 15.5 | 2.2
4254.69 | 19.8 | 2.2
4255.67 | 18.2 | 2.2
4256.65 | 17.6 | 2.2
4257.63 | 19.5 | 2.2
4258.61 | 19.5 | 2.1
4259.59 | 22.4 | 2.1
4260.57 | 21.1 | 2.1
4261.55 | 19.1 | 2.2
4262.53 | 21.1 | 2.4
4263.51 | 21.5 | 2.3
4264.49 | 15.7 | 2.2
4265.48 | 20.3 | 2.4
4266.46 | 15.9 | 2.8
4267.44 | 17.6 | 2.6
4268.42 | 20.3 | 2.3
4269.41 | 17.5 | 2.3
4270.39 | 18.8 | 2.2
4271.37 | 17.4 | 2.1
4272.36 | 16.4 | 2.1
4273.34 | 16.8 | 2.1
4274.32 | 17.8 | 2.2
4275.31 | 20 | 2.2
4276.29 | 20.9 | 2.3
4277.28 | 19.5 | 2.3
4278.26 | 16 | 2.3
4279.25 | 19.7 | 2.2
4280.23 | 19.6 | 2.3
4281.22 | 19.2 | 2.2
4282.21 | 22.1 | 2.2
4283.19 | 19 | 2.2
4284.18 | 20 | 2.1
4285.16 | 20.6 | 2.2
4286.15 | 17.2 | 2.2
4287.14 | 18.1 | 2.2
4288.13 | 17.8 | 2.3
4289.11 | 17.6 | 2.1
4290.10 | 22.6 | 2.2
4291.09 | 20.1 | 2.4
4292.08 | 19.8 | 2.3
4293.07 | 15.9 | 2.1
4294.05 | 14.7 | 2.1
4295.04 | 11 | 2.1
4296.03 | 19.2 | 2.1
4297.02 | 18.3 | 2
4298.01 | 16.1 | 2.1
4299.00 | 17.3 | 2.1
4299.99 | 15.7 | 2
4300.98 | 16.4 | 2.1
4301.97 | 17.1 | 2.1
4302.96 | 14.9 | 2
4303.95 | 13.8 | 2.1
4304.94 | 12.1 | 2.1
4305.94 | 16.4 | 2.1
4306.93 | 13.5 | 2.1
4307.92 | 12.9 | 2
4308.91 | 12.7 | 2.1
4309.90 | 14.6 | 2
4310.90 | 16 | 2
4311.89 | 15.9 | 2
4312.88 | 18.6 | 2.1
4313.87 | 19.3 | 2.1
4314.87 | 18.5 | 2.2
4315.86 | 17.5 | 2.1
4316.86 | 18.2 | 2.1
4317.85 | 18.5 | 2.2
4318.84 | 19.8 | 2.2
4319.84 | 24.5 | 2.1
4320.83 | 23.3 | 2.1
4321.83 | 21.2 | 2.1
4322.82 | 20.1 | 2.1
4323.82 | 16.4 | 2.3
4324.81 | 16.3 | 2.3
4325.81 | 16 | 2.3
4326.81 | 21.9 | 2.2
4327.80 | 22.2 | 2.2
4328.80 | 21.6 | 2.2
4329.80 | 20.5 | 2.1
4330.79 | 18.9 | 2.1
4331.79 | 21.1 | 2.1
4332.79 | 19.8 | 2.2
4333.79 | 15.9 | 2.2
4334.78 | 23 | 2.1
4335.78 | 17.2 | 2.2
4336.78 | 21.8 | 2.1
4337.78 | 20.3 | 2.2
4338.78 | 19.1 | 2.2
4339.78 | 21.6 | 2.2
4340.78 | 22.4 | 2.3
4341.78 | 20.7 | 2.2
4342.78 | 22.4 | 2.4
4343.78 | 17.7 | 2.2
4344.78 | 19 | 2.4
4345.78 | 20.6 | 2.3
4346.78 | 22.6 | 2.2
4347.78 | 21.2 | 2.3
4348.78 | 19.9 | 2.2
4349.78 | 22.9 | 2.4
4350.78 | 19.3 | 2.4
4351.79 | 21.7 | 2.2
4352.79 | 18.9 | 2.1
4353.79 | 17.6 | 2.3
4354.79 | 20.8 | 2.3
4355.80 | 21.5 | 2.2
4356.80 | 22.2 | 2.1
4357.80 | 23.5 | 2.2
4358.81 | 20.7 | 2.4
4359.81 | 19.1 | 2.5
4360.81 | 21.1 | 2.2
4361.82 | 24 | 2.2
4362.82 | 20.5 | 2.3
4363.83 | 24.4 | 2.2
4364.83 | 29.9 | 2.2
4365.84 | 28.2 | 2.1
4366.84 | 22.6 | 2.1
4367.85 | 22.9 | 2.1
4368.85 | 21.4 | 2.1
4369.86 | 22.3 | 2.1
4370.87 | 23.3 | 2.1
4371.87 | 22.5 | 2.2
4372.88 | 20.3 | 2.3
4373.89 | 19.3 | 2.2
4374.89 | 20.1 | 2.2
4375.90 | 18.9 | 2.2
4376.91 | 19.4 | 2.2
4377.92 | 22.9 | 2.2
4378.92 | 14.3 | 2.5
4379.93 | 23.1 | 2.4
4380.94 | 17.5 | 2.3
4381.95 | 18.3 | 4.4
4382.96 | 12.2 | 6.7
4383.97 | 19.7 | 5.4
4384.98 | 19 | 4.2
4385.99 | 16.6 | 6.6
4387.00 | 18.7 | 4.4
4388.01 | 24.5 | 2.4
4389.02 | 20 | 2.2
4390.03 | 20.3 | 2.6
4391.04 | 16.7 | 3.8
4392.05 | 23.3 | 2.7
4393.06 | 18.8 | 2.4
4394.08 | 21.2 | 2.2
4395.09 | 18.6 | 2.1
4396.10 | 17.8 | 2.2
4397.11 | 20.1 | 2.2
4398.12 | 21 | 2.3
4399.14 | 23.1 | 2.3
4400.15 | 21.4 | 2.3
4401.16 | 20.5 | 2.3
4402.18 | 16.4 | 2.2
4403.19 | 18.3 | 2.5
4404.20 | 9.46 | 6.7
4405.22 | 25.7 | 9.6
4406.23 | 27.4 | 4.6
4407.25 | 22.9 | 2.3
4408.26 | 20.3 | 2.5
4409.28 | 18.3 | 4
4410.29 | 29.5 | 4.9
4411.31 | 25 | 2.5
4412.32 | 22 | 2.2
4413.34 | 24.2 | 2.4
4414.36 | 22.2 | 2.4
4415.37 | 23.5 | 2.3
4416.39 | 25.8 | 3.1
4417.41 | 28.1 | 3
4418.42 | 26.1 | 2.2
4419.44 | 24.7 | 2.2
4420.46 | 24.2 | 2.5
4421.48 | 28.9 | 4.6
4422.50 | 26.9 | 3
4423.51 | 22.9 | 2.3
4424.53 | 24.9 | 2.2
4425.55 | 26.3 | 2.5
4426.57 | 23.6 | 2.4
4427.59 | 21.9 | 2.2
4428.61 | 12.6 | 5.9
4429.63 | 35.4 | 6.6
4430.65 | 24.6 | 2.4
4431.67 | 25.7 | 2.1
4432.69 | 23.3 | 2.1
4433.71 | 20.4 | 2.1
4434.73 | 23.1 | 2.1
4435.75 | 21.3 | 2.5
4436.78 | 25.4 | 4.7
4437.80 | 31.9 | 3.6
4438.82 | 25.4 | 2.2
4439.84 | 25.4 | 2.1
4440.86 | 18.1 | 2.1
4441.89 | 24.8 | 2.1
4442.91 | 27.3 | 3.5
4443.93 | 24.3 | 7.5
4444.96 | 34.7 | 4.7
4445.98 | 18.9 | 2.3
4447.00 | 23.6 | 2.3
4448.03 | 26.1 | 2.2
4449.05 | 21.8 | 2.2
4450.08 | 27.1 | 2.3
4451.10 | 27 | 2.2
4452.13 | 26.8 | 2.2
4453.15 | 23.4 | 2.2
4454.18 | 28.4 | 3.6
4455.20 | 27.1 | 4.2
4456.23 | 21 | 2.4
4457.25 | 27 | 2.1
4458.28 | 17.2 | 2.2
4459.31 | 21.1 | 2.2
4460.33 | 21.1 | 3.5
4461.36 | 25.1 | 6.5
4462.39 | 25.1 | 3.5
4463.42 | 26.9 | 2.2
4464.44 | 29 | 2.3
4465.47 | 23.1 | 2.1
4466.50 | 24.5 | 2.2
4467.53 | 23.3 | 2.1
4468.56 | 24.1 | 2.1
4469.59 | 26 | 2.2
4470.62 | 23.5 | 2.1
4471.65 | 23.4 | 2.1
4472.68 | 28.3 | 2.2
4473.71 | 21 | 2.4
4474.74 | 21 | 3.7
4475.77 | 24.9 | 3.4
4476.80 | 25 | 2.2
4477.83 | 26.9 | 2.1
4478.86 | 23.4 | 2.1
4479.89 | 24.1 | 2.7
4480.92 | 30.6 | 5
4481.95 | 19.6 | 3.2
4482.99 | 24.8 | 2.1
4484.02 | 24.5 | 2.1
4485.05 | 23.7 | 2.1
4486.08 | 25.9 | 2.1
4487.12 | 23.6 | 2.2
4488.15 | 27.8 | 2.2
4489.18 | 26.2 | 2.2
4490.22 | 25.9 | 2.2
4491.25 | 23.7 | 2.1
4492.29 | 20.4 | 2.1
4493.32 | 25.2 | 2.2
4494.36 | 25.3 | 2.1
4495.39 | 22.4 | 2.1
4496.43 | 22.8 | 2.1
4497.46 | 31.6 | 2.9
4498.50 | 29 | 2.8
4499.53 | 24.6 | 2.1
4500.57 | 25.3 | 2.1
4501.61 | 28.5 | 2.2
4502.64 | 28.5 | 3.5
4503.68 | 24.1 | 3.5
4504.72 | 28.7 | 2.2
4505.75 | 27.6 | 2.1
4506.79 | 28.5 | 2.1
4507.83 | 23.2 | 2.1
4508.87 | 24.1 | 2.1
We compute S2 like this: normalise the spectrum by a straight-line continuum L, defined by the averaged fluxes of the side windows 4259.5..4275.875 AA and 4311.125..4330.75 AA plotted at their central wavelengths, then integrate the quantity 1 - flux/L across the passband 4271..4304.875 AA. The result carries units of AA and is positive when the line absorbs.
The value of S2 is 2.1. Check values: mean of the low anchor 18.7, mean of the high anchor 19.4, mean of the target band 17.8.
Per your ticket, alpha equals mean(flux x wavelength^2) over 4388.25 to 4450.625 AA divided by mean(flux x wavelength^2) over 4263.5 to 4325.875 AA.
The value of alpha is 1.4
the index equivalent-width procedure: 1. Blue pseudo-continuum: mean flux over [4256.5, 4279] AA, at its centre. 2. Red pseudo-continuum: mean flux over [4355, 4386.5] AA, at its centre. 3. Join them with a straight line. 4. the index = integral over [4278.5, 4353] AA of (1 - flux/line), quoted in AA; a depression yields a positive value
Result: 4.51 AA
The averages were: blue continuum 18.8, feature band 18.7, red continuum 21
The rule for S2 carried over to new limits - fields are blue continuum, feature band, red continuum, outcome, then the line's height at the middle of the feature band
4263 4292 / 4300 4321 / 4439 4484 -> 3.3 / 19.9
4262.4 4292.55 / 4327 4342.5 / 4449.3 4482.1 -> 0.1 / 20.6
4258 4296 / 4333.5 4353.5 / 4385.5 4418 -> -0.3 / 20.1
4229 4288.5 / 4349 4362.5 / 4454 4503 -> 0.3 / 21.5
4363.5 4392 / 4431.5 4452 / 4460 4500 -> -1.3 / 23.3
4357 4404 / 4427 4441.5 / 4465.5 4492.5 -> -0.8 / 22.7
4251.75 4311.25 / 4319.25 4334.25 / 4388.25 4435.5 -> -0.4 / 19.4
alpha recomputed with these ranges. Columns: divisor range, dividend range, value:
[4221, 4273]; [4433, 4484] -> 1.44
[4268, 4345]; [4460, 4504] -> 1.47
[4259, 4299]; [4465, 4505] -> 1.48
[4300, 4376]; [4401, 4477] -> 1.27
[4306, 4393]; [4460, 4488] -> 1.30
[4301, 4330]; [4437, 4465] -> 1.50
